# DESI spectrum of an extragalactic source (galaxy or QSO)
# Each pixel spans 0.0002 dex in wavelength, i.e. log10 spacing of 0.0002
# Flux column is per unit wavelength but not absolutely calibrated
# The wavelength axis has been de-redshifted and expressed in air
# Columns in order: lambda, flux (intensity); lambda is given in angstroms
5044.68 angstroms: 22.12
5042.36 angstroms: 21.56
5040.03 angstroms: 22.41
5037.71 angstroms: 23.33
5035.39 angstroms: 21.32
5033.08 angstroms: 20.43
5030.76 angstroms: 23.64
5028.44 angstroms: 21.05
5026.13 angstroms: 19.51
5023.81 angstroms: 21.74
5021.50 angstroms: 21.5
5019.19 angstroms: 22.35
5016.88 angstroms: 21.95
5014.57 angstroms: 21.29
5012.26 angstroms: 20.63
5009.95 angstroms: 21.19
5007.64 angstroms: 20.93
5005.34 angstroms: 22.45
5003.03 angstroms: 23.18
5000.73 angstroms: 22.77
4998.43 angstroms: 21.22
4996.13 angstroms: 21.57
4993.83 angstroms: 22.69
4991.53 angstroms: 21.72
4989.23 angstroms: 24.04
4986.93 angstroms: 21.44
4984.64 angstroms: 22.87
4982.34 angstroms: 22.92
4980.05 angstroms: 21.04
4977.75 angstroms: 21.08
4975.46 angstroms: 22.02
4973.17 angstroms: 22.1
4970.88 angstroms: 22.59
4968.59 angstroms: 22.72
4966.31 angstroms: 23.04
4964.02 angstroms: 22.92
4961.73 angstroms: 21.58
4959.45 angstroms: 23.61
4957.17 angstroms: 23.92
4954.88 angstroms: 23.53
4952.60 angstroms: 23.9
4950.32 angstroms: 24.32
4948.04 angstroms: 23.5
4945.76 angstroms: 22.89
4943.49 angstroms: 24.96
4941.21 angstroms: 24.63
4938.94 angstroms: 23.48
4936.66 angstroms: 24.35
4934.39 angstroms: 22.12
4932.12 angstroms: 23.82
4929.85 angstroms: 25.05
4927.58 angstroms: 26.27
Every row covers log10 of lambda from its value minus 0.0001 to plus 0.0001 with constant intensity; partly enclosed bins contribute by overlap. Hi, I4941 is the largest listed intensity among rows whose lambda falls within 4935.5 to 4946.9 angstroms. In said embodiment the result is 24.96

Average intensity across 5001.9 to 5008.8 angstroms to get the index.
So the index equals 22.2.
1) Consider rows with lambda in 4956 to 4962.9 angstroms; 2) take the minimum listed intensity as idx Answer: 21.58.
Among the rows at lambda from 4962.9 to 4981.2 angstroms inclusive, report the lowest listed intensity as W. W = 21.04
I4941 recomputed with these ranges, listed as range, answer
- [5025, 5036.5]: 23.64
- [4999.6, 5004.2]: 23.18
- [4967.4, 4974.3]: 22.72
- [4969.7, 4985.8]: 22.92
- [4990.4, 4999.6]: 22.69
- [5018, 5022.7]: 22.35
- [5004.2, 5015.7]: 22.45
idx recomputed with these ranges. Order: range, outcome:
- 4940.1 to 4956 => 22.89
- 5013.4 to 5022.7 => 21.29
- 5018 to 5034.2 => 19.51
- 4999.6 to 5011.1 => 20.93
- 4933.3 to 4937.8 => 22.12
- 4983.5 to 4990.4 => 21.44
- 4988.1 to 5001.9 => 21.22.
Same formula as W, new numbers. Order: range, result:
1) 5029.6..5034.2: 20.43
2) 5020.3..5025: 21.5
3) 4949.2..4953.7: 23.9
